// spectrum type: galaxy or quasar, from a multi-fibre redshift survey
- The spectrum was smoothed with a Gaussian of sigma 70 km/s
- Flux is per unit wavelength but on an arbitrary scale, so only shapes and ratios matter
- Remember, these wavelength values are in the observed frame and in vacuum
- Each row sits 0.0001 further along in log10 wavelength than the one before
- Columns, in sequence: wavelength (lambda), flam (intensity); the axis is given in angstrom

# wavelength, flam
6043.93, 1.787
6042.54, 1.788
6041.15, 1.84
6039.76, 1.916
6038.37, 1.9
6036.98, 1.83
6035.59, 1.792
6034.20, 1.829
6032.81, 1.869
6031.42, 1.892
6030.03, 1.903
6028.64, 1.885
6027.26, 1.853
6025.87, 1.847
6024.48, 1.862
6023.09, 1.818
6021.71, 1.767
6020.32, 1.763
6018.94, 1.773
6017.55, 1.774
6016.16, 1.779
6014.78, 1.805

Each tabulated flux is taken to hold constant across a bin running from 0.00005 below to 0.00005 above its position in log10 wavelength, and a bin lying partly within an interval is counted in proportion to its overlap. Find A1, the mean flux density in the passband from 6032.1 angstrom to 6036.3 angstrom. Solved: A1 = 1.83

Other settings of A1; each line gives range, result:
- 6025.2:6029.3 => 1.86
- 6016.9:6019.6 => 1.77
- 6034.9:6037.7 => 1.81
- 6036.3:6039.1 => 1.87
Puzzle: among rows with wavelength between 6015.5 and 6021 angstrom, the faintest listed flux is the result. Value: 1.763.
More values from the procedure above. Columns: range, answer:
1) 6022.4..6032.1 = 1.818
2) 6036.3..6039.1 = 1.83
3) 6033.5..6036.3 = 1.792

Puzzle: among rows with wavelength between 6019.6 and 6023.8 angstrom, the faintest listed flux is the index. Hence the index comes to 1.763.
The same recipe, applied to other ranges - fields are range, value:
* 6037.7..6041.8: 1.84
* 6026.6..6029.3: 1.853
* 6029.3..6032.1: 1.892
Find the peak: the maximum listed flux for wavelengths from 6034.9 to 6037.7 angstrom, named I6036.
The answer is 1.83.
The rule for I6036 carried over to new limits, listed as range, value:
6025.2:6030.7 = 1.903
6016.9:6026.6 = 1.862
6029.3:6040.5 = 1.916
